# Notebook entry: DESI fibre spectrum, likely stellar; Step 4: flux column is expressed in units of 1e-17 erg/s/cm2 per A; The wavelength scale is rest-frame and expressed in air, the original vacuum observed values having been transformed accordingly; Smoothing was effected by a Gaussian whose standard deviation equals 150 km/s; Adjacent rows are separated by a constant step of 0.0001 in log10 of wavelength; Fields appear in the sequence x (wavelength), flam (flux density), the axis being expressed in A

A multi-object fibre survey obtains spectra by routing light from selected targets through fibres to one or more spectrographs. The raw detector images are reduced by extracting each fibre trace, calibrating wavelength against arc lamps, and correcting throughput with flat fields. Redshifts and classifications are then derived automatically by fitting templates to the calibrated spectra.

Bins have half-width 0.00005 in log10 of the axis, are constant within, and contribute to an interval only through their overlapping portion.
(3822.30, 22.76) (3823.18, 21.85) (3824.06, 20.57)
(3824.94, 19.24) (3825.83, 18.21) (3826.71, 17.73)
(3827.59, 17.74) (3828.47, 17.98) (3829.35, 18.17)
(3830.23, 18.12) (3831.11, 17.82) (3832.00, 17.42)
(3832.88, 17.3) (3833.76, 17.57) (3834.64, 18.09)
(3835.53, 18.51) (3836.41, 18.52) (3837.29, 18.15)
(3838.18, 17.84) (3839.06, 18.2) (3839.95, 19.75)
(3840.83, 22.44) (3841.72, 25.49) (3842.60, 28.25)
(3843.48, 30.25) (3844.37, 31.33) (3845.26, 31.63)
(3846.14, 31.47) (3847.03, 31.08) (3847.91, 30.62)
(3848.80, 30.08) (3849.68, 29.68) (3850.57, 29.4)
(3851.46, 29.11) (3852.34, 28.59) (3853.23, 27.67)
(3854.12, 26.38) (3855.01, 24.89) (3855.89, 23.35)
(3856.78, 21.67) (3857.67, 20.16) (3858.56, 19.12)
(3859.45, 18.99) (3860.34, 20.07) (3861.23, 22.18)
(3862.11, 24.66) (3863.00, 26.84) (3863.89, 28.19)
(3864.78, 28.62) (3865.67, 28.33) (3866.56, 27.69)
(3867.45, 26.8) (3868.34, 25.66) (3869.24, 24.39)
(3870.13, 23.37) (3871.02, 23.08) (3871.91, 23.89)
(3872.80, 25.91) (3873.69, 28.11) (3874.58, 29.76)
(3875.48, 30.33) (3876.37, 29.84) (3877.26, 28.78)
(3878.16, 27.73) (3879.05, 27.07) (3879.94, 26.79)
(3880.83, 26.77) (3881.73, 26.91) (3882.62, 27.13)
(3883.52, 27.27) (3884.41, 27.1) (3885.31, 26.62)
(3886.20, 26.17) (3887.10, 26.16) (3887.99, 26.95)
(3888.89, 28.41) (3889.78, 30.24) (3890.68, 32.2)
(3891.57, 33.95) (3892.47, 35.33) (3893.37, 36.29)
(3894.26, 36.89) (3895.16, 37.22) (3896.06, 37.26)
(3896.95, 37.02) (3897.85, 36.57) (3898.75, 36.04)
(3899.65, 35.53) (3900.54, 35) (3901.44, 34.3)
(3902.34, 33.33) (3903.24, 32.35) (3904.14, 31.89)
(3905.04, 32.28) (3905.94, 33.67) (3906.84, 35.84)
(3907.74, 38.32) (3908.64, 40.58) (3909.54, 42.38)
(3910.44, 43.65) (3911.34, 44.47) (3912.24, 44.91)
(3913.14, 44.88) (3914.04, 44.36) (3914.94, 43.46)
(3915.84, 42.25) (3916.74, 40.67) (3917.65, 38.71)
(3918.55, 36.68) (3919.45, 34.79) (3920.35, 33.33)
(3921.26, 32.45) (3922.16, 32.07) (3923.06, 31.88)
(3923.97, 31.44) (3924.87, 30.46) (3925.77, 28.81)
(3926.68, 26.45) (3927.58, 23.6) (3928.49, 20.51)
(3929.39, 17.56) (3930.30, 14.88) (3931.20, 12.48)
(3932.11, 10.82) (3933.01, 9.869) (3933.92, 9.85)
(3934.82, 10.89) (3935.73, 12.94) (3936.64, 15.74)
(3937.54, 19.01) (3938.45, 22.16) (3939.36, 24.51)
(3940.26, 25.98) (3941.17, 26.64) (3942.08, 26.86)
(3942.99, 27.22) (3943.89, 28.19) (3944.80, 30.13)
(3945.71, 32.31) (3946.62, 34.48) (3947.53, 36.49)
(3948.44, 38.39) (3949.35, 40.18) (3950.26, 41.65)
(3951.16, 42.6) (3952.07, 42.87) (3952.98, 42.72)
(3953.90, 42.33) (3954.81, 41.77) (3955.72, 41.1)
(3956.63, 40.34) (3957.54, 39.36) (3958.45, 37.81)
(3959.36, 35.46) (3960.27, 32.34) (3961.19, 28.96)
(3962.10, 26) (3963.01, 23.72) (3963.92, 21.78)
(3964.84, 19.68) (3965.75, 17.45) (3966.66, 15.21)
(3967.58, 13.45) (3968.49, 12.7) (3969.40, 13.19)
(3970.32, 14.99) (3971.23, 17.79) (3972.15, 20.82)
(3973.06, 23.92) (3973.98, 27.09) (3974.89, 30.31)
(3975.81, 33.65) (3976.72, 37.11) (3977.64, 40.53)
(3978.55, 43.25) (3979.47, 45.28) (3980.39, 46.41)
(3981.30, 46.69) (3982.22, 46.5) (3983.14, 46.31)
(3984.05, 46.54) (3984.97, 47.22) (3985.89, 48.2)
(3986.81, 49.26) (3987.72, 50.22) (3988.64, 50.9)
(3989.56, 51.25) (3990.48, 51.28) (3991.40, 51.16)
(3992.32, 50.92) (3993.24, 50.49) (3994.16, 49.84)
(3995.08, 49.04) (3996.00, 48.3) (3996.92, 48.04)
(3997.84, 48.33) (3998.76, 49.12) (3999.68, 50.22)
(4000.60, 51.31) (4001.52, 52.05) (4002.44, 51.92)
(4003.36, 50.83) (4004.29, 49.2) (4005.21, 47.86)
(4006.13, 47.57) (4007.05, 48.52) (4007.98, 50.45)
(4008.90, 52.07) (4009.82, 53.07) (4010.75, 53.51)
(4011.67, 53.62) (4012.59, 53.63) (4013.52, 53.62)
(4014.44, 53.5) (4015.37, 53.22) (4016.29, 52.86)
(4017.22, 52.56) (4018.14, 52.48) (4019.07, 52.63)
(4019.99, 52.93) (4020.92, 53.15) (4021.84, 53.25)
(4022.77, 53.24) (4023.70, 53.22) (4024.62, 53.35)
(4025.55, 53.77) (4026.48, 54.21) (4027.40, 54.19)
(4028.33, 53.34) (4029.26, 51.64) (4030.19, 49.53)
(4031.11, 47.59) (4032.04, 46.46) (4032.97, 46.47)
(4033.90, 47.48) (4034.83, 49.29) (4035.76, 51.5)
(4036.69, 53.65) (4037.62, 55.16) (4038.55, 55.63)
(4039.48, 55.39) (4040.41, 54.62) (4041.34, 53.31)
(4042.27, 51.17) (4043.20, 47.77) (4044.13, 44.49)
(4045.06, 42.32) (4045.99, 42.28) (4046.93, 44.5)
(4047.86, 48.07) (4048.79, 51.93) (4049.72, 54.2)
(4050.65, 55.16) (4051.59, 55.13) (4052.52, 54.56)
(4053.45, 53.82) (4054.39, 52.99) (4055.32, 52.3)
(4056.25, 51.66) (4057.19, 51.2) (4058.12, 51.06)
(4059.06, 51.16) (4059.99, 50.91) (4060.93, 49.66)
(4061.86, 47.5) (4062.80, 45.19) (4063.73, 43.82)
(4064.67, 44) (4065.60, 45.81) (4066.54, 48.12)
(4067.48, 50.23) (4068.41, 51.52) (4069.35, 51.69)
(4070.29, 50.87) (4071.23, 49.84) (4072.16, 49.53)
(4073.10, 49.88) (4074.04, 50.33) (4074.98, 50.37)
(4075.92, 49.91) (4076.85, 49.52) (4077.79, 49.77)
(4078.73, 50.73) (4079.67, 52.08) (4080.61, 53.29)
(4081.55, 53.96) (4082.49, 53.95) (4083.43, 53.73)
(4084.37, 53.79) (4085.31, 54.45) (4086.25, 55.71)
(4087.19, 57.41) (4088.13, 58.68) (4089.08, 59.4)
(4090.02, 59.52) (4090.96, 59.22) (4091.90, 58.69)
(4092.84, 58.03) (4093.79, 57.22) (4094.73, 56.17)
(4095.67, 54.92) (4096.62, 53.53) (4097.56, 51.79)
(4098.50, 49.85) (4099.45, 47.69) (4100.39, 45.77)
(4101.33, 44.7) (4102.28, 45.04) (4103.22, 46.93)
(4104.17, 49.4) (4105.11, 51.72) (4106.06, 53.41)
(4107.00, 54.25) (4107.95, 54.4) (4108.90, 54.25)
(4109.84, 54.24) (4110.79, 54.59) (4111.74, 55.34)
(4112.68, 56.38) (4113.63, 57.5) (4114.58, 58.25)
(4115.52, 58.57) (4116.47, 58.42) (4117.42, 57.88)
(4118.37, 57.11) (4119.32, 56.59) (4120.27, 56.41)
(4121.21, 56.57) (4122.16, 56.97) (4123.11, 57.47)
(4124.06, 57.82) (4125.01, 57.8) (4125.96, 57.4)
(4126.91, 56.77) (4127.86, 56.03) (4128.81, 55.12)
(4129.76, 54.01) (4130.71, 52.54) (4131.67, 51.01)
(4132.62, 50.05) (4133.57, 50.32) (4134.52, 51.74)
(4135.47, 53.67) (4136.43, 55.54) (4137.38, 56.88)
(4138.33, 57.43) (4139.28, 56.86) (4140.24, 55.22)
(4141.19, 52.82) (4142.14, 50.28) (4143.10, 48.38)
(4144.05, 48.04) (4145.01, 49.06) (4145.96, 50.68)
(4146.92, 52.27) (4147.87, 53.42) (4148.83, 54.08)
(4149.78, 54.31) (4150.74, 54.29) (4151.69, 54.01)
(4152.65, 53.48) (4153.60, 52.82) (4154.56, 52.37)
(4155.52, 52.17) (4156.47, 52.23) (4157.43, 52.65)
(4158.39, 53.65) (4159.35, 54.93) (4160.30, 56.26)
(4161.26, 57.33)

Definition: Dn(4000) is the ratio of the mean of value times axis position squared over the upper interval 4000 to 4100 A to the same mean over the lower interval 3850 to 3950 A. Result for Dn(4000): 1.91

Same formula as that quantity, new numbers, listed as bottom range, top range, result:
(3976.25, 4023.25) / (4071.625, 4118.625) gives 1.13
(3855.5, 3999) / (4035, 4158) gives 1.78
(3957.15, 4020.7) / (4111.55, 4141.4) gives 1.42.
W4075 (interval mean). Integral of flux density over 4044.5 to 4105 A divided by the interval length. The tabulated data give 51.3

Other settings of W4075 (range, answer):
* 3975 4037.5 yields 49.8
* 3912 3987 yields 30.9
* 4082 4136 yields 54.6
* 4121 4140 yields 55.1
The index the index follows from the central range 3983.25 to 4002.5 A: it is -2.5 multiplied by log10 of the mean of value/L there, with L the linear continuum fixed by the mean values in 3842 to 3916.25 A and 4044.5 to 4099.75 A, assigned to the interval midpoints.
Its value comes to -0.15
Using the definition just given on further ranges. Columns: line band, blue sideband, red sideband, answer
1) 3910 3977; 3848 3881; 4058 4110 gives 0.200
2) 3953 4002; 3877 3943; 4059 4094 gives 0.034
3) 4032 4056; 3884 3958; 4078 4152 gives -0.108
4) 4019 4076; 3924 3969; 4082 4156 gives -0.186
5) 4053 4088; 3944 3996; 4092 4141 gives -0.047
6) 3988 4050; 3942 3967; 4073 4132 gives -0.203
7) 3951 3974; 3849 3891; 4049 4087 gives 0.317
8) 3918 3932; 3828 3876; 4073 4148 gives 0.209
